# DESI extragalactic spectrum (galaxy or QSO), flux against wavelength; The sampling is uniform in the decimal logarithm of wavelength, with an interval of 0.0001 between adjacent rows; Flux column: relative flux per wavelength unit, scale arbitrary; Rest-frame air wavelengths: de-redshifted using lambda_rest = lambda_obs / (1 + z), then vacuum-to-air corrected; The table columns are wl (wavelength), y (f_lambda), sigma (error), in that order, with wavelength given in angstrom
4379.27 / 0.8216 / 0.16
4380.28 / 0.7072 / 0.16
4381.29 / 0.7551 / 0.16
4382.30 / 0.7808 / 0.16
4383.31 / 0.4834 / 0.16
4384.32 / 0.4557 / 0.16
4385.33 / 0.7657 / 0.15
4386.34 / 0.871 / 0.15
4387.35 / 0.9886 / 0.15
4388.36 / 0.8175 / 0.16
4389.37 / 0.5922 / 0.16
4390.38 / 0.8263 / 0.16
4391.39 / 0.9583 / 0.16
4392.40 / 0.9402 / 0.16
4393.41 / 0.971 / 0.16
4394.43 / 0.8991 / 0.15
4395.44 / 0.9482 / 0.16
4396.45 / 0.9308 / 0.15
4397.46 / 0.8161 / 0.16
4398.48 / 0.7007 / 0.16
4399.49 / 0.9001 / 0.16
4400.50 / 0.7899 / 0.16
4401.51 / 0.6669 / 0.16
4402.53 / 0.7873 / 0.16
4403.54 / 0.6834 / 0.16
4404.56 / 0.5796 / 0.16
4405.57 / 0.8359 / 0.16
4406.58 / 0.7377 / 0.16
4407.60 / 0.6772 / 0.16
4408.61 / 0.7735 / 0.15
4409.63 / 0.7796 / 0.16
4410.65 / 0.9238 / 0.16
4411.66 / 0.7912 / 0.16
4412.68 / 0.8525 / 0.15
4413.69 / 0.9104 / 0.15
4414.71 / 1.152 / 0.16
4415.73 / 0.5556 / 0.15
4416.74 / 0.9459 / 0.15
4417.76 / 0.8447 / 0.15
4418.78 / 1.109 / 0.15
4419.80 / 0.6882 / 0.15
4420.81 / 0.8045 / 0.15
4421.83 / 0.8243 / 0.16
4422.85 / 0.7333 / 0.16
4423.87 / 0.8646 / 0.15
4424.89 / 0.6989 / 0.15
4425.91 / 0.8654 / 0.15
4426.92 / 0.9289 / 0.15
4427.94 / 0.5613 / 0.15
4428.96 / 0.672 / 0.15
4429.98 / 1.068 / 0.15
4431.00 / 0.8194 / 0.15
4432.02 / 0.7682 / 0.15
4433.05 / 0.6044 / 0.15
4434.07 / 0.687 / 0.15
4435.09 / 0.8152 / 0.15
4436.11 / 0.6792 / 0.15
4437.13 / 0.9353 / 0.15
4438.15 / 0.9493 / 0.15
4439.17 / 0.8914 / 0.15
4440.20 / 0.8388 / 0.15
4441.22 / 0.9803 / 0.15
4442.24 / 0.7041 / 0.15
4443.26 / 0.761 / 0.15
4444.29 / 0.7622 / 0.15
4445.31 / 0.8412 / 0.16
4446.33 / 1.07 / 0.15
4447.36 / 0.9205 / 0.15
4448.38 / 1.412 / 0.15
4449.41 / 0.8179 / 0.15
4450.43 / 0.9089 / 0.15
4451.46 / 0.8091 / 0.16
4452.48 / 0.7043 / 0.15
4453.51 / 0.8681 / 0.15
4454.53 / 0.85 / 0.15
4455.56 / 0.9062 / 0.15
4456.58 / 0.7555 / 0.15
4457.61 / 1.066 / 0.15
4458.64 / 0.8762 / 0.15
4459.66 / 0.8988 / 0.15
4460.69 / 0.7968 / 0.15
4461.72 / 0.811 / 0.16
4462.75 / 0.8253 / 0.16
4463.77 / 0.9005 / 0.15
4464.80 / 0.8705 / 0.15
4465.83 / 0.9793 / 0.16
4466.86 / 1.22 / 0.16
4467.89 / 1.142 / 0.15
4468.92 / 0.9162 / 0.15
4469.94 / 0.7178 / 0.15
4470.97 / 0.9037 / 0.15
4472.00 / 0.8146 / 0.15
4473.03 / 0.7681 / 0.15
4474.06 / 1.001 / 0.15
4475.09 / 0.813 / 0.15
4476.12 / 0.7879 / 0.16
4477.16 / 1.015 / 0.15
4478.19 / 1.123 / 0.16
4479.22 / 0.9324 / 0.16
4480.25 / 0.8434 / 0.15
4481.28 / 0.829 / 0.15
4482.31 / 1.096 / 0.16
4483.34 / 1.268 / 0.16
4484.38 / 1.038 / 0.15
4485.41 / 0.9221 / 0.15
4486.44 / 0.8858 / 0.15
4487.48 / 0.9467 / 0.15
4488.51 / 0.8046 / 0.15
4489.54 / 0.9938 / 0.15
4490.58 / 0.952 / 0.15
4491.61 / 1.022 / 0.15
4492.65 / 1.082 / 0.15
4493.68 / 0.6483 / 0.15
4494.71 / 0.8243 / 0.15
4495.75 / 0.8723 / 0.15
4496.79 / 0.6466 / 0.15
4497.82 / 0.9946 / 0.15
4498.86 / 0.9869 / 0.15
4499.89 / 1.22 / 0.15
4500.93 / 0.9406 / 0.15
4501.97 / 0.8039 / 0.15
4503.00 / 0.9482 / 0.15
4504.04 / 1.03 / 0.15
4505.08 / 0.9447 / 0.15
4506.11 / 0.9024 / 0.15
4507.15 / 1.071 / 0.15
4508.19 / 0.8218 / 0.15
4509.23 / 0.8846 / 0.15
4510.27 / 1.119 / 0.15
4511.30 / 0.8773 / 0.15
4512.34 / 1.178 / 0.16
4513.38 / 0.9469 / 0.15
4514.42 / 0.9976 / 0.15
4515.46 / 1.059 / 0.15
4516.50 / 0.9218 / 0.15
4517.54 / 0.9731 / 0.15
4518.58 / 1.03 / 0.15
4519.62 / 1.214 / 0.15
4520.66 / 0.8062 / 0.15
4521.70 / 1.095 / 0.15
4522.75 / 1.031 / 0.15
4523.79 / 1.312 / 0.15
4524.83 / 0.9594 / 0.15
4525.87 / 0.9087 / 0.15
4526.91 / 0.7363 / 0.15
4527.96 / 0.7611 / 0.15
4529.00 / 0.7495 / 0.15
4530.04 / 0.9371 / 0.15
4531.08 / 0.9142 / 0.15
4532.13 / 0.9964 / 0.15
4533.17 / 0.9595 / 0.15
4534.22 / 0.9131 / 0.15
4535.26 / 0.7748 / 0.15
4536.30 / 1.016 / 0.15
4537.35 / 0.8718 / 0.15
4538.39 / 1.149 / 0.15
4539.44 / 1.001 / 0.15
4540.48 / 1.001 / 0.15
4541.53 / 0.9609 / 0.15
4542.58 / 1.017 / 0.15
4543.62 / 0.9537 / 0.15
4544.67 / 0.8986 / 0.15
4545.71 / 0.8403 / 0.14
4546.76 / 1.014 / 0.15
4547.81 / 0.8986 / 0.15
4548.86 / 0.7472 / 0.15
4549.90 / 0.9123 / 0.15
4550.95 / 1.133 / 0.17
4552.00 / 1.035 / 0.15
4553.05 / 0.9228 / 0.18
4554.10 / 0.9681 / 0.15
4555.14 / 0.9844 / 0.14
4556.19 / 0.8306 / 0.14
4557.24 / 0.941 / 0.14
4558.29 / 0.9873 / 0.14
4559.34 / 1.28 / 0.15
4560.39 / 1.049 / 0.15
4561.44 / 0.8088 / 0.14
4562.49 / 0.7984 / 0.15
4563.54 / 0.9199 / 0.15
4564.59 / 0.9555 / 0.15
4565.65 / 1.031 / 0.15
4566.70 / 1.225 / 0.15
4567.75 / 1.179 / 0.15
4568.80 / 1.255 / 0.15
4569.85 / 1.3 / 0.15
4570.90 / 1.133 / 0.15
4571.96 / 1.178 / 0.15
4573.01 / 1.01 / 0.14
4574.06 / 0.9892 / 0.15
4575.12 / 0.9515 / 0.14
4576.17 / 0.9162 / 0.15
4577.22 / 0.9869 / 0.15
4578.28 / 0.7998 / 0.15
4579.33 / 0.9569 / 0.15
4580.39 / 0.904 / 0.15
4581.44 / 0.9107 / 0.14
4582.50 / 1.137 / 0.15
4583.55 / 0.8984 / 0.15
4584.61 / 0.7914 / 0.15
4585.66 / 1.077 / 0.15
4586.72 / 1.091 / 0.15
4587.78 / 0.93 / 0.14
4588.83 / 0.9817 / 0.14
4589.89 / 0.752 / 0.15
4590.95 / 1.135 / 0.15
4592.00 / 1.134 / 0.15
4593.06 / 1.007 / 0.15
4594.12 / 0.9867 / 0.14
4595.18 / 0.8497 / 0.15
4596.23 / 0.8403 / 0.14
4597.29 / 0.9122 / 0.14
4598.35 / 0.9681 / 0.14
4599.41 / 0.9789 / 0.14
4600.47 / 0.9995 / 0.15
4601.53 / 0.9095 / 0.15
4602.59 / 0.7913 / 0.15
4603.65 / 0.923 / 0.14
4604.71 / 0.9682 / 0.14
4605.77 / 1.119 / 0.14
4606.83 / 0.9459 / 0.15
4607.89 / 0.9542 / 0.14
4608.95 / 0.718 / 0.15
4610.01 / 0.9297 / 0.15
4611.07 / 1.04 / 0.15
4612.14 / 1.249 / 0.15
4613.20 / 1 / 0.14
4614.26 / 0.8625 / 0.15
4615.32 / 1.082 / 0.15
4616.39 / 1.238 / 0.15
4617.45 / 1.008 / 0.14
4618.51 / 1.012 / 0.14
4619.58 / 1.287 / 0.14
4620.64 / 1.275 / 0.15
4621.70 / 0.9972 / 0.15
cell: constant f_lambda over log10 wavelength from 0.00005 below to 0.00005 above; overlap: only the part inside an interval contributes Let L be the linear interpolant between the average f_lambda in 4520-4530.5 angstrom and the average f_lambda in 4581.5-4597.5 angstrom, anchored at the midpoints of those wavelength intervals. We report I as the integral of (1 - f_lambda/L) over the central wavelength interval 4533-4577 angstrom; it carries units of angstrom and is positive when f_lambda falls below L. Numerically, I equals -2.0 angstrom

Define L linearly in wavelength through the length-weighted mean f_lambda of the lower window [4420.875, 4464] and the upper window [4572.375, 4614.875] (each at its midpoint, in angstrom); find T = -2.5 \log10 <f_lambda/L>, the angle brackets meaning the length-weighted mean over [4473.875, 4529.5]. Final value -0.08 mag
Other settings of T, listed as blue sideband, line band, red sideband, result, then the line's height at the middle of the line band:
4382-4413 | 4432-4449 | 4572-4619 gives -0.04 mag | 0.83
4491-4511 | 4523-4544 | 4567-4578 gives 0.06 mag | 1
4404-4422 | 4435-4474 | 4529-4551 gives -0.04 mag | 0.86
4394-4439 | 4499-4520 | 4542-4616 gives -0.10 mag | 0.907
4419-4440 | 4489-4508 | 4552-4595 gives -0.05 mag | 0.895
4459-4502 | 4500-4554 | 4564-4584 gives 0.02 mag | 0.982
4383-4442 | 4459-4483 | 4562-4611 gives -0.06 mag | 0.868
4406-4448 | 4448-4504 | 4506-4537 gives -0.03 mag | 0.897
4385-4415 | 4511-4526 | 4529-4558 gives -0.11 mag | 0.924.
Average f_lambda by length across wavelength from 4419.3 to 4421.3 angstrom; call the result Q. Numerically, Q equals 0.749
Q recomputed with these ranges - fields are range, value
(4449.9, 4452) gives 0.858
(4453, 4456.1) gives 0.876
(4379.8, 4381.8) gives 0.731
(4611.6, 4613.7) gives 1.12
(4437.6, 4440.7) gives 0.893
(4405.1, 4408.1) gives 0.749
